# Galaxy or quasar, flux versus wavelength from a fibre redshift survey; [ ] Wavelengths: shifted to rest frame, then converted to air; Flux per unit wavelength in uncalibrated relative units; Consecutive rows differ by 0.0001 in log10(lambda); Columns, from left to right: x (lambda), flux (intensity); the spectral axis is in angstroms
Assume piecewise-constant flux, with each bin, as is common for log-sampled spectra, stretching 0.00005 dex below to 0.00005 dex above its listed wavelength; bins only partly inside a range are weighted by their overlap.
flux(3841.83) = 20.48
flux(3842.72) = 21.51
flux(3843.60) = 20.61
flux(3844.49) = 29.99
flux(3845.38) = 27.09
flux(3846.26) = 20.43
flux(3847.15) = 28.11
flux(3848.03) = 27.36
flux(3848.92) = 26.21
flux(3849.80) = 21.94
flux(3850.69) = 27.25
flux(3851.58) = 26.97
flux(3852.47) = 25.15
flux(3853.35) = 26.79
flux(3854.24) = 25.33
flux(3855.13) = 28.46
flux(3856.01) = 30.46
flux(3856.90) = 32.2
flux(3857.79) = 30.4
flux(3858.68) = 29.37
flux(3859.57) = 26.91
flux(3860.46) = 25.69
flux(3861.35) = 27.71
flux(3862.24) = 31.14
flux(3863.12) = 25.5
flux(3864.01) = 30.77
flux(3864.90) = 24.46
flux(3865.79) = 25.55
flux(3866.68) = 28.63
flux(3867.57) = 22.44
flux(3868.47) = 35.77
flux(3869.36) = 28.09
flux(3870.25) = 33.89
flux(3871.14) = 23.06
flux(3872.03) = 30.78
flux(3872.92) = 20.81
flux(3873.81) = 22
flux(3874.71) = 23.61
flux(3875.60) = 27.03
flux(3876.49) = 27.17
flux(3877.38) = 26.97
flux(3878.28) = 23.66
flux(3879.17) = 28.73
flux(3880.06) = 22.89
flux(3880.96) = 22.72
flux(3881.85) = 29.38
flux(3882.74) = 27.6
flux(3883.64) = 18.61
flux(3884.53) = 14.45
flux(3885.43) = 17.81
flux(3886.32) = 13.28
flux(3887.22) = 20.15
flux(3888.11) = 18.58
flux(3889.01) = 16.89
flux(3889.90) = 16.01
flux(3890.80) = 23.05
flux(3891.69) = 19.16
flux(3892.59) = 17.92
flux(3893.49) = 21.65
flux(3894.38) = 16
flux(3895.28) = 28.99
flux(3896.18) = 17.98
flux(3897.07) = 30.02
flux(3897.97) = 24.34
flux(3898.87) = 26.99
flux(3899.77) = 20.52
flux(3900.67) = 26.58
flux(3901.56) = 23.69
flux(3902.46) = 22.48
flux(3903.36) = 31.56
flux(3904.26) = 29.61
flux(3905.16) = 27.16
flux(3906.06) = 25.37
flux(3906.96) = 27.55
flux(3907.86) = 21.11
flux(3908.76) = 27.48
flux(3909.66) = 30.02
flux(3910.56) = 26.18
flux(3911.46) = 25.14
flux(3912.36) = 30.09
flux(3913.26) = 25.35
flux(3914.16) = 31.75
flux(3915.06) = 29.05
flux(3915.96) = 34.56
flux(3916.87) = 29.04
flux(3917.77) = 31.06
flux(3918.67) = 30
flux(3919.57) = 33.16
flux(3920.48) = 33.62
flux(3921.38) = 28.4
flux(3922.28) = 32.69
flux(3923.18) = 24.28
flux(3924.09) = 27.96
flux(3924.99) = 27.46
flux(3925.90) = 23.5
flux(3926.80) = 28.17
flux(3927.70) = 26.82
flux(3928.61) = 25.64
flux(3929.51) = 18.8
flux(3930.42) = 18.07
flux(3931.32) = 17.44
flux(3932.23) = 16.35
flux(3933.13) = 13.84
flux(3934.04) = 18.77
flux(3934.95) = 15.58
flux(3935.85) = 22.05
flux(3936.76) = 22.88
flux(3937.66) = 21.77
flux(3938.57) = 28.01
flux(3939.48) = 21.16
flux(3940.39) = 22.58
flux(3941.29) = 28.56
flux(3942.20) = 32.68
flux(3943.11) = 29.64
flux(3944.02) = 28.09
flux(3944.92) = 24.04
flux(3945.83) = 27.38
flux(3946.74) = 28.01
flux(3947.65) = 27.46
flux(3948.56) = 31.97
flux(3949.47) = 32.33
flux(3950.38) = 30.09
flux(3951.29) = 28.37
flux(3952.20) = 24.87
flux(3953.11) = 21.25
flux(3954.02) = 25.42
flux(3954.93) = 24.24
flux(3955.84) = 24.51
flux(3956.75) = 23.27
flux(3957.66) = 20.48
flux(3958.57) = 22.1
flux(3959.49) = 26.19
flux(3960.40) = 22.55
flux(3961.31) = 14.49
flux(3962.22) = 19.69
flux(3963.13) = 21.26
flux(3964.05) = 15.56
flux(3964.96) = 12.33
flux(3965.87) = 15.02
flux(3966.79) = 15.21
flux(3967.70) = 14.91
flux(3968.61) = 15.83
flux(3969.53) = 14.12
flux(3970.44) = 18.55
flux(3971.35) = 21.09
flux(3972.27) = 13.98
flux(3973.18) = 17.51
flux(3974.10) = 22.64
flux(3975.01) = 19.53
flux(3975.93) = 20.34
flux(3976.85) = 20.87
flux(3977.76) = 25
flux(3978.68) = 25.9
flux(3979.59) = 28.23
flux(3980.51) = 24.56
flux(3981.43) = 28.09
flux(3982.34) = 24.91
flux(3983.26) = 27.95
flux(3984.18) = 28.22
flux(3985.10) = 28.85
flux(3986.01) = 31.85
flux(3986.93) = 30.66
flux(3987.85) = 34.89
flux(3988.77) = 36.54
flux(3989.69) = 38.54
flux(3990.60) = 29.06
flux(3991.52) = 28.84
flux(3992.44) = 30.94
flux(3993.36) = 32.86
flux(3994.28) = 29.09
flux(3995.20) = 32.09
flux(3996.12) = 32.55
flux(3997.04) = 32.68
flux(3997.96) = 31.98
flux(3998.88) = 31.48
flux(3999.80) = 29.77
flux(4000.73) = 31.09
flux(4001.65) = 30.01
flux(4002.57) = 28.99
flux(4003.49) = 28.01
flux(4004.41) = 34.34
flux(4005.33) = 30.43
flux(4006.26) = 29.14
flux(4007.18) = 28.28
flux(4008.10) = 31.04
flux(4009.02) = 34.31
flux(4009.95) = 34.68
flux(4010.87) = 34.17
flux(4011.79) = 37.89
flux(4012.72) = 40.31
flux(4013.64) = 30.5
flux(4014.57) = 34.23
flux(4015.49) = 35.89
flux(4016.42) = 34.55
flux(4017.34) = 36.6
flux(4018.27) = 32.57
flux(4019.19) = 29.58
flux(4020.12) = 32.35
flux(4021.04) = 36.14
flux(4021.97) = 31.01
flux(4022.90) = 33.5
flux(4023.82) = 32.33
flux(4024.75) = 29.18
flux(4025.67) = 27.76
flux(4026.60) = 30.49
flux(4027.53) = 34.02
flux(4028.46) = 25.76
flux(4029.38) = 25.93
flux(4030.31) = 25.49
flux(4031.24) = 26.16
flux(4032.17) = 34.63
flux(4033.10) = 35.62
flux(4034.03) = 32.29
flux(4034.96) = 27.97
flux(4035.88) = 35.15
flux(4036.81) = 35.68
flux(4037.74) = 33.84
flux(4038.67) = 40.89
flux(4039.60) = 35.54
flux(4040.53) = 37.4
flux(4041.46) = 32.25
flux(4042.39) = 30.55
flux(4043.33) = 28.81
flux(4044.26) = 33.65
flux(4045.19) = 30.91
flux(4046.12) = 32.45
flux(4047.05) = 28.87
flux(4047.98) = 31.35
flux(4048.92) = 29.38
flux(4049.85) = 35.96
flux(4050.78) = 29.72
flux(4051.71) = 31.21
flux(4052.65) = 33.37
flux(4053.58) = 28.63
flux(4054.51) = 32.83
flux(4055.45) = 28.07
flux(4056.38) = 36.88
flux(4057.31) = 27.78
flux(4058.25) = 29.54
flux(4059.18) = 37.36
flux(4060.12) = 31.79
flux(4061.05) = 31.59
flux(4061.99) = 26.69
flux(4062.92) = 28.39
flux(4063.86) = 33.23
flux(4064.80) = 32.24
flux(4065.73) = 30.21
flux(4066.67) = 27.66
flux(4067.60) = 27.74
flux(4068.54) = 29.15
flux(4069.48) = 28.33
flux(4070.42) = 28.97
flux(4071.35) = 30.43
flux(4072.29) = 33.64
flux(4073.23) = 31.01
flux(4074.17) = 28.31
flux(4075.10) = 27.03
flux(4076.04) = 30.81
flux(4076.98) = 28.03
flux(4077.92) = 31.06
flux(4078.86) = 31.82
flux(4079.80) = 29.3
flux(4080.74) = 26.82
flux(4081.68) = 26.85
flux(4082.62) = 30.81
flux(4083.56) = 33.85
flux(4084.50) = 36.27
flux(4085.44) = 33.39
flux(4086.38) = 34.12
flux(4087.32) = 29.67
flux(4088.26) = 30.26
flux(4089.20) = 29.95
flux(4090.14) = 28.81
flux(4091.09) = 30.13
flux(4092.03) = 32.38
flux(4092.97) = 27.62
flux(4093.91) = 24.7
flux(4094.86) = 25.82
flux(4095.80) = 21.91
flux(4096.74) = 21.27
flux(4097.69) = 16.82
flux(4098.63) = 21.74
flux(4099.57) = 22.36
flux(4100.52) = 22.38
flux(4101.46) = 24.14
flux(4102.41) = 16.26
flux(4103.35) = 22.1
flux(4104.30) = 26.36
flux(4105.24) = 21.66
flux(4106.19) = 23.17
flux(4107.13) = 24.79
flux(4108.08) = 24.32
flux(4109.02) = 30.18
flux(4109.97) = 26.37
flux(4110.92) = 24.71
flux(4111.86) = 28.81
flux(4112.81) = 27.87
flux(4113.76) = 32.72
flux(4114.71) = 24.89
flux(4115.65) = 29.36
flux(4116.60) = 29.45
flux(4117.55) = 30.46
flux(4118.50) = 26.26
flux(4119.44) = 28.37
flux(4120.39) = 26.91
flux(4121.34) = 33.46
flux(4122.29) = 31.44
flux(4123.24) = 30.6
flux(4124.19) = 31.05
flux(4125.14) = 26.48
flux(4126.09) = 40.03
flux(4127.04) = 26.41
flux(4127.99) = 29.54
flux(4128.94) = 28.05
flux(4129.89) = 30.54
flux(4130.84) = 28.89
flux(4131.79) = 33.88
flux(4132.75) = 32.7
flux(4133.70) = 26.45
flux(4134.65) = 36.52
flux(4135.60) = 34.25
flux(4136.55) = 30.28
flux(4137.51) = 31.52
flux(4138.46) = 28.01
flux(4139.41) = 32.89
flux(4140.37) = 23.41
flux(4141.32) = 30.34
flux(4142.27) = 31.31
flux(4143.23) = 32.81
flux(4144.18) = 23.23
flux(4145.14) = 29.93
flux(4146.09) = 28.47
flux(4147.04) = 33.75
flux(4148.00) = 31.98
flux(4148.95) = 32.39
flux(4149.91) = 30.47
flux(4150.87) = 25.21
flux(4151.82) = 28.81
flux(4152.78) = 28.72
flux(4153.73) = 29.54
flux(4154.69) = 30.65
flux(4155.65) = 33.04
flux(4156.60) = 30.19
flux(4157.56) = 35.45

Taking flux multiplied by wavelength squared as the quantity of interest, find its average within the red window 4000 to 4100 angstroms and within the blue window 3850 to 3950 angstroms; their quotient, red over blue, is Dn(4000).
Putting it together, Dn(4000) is 1.3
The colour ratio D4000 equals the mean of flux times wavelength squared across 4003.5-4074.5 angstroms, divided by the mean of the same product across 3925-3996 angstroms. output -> 1.37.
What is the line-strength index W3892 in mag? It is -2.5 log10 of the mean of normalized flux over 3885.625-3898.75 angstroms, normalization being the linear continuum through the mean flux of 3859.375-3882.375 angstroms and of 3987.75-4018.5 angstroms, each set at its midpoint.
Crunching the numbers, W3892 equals 0.33 mag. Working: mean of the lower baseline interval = 26.8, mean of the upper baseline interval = 32.6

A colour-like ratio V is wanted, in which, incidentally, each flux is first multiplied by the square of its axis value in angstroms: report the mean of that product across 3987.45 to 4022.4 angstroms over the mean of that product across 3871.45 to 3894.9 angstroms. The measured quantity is 1.59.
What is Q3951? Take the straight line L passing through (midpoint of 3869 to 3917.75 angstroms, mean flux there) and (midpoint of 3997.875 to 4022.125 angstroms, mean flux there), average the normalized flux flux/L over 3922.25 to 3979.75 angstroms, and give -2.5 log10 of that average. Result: 0.25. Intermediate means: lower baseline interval 24.6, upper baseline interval 32.6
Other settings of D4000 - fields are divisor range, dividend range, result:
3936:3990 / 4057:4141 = 1.27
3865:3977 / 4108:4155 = 1.38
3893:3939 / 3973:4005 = 1.18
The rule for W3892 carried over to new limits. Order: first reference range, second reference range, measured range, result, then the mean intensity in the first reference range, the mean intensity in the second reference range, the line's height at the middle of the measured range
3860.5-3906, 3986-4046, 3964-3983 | 0.44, 24.3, 32.2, 29.7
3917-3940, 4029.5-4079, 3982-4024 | -0.13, 24.4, 31.2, 28.4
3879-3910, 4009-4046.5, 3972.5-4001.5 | 0.05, 23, 32.7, 29.7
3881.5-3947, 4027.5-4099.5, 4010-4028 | -0.17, 24.5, 30.3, 28.6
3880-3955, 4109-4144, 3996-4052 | -0.17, 24.8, 29.9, 27.4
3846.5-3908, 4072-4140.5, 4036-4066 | -0.17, 25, 28.4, 27.6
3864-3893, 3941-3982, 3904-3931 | -0.19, 23.6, 22.8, 23.2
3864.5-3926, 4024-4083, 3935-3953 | 0.02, 25.4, 30.9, 27.1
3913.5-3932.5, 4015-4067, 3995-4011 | -0.04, 27.1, 31.8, 30.3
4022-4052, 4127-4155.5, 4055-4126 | 0.09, 31.7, 30.1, 30.9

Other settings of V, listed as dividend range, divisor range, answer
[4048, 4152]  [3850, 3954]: 1.26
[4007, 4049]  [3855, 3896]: 1.43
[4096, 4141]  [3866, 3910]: 1.29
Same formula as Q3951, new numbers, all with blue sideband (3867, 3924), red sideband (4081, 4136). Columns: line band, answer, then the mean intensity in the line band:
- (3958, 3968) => 0.40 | 18.2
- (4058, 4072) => -0.10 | 30.3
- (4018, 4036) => -0.14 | 30.8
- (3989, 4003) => -0.18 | 31.4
